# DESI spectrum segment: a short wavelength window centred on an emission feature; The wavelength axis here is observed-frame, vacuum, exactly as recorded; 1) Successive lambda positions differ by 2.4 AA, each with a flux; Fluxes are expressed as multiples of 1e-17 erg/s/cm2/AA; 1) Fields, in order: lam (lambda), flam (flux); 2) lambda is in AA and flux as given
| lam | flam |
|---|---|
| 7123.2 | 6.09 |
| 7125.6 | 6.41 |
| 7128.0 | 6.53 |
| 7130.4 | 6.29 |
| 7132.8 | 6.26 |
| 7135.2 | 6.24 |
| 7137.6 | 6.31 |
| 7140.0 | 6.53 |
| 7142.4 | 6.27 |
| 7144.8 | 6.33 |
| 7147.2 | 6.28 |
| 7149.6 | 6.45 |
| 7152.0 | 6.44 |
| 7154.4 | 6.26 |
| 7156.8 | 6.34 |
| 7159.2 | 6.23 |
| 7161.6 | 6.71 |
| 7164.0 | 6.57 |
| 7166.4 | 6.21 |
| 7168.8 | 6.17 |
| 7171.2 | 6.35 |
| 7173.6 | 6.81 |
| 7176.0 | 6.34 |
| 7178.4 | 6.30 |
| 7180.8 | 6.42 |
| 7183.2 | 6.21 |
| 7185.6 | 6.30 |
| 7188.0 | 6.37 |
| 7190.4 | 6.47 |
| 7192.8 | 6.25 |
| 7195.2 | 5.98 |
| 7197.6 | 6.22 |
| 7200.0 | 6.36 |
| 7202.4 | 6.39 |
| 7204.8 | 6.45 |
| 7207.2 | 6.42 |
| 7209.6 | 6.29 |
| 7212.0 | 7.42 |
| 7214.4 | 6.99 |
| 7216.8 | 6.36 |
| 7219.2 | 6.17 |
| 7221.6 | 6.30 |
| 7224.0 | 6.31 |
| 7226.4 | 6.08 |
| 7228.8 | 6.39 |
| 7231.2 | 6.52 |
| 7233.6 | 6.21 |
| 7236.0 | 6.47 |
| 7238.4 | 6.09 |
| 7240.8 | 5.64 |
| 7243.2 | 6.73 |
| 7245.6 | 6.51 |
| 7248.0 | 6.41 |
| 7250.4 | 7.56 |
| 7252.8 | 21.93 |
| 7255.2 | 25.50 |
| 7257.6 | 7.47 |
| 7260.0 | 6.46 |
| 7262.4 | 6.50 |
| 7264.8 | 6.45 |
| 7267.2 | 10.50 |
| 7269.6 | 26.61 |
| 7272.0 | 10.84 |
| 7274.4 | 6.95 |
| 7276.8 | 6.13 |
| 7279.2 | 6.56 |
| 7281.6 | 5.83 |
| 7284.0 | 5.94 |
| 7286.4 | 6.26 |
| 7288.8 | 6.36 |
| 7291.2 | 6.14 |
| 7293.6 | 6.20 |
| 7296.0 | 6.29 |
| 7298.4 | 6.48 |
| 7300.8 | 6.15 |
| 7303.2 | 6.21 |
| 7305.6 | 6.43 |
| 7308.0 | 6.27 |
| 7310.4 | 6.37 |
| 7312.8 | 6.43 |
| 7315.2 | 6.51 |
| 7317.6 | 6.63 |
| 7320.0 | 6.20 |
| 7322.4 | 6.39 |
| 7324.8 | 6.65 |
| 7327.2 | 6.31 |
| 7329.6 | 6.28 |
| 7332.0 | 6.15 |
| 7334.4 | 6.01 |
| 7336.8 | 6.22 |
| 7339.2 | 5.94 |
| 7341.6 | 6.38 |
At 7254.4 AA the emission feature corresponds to [S II] 6716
